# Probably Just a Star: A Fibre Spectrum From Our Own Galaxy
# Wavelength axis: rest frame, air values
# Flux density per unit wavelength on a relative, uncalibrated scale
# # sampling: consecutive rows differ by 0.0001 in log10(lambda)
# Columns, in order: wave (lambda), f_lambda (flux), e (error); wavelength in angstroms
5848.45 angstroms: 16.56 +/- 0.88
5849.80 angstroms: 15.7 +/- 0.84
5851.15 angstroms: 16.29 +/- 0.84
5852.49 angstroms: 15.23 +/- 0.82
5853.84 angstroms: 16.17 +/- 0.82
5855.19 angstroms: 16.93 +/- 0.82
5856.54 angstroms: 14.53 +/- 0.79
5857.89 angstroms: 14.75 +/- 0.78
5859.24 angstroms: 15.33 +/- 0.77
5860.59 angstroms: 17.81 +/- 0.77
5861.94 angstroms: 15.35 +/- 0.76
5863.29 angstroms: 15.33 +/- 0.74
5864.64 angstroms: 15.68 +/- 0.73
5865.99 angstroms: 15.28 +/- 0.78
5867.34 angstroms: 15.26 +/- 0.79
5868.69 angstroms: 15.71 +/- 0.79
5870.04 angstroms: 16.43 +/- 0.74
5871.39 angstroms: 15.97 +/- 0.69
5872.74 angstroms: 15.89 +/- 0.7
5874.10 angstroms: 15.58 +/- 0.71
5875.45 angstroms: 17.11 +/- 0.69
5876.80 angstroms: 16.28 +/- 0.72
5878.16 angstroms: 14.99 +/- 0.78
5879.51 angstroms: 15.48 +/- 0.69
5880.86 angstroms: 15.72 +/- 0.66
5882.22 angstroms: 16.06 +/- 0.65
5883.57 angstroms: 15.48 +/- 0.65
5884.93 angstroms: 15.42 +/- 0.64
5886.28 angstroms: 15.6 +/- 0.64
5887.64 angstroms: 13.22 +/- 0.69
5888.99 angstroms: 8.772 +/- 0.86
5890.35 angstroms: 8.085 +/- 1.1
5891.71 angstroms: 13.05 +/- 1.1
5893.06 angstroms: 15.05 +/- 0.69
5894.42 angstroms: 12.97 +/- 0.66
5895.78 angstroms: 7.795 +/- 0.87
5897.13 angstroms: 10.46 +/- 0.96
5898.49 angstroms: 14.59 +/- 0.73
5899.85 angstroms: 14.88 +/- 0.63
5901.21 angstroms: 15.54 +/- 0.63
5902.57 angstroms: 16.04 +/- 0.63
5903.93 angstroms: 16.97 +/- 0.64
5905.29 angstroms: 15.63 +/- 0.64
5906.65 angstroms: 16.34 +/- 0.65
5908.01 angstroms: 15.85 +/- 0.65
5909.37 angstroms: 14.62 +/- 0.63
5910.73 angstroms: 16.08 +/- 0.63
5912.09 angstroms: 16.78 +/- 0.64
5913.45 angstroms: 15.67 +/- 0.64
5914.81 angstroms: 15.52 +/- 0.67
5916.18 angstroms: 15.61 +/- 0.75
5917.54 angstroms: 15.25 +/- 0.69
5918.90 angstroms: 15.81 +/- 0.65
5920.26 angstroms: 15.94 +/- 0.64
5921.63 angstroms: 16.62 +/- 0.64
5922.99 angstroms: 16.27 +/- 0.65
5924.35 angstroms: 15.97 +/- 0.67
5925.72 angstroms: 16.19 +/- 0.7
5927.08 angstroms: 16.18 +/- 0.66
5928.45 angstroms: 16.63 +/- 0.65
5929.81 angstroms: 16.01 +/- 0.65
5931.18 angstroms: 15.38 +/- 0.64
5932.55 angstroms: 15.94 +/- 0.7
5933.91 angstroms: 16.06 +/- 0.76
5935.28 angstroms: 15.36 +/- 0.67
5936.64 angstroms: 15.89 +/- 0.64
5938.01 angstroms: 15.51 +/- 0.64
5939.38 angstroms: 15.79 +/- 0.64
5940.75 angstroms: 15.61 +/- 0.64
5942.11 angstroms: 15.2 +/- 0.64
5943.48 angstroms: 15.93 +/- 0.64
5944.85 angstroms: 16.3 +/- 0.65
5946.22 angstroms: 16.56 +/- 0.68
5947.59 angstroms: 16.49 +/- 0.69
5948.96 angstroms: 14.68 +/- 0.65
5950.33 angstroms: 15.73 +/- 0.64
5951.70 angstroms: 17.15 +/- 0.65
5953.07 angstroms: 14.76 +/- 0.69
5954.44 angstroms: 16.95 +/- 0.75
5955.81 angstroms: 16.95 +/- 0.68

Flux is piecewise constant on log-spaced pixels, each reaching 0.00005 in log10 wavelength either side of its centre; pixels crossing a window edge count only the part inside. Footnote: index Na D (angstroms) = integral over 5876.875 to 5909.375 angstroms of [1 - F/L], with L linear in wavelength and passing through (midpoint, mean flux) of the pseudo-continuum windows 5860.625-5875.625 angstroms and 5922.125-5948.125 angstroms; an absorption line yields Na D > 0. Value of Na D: 3.6 angstroms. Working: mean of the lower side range 15.8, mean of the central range 14.1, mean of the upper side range 16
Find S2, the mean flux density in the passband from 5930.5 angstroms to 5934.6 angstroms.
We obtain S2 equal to 15.8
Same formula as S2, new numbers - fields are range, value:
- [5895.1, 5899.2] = 11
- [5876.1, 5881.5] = 15.6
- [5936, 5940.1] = 15.7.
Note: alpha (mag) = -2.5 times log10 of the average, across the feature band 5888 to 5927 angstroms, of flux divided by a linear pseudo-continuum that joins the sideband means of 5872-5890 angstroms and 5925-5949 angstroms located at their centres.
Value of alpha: 0.06 mag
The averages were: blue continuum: 14.9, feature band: 14.6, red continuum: 15.9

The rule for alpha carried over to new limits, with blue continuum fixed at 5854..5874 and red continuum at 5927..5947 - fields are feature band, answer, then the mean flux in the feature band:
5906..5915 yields -0.002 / 15.9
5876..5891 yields 0.119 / 14.1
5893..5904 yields 0.166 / 13.6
